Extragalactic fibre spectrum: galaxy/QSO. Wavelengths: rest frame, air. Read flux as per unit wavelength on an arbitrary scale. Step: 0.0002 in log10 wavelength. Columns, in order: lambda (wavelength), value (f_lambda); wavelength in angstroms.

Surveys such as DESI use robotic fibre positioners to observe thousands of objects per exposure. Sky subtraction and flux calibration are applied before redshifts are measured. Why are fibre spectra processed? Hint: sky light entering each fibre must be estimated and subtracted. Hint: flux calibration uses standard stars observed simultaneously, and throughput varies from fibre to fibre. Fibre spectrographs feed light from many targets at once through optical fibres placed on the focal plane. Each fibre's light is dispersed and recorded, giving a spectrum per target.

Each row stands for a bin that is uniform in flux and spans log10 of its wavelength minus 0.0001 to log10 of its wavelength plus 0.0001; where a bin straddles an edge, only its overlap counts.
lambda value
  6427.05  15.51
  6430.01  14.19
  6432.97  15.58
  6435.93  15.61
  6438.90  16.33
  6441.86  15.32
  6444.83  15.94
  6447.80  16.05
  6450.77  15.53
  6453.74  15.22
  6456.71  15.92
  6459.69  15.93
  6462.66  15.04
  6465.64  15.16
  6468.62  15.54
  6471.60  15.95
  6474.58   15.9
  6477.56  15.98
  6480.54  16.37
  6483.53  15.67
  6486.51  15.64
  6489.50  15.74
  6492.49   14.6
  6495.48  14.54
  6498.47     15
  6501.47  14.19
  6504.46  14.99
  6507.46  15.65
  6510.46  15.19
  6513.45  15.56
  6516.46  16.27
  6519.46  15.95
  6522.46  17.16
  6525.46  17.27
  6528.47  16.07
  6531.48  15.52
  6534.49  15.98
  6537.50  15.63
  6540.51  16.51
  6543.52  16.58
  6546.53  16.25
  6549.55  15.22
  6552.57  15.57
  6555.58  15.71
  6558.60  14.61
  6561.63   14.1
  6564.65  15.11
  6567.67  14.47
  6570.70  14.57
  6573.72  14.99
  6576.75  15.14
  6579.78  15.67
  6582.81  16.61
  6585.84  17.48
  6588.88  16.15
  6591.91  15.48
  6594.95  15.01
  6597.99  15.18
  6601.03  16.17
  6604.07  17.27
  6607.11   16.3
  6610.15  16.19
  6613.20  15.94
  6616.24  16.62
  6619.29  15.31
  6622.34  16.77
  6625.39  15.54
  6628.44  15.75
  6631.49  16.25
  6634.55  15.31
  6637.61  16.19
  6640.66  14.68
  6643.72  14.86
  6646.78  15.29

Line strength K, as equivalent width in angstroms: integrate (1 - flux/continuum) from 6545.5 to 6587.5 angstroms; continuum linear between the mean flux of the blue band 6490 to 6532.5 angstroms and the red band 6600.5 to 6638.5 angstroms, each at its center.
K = 1.2 angstroms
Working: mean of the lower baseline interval 15.6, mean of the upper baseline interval 16.1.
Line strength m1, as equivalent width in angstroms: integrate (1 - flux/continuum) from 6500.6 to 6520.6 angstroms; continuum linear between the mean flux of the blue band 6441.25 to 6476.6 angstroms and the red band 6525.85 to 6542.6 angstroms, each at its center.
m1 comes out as 0.62 angstroms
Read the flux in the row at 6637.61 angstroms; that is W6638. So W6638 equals 16.19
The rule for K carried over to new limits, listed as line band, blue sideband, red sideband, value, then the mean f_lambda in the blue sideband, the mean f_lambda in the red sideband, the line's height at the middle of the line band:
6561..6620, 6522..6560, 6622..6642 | 0.5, 16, 15.7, 15.8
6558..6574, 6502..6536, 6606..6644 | 1.3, 15.9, 15.9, 15.9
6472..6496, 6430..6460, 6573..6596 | 0.2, 15.7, 15.9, 15.7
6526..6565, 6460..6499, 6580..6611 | 0.5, 15.5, 16.2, 15.9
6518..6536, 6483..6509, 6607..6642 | -1.2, 15.1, 15.9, 15.3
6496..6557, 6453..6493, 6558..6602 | -1.1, 15.7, 15.4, 15.5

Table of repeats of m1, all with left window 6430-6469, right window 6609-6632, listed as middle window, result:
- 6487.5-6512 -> 1.1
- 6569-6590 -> 0.2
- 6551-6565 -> 0.8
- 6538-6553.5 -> -0.2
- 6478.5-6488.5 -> -0.1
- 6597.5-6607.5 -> -0.2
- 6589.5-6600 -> 0.4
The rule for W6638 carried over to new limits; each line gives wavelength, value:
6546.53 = 16.25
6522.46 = 17.16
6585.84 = 17.48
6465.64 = 15.16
